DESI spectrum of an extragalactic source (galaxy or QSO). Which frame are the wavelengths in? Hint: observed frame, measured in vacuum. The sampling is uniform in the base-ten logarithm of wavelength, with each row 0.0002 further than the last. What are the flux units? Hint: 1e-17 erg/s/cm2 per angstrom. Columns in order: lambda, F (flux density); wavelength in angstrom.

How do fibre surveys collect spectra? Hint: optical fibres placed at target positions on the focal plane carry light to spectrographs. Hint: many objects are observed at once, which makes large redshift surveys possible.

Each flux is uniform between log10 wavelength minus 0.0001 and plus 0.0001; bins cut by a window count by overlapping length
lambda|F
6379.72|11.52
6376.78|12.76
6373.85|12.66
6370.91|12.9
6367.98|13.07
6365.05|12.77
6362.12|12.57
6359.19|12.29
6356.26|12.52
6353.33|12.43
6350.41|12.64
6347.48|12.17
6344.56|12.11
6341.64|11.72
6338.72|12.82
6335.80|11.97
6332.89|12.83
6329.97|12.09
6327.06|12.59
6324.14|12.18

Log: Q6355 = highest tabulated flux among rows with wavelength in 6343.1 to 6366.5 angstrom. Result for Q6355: 12.77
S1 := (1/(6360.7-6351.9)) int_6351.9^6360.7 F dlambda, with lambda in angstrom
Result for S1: 12.4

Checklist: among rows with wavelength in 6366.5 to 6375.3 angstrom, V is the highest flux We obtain 13.07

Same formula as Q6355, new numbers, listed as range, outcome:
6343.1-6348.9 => 12.17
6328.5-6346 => 12.83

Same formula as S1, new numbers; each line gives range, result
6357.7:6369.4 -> 12.7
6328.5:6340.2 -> 12.4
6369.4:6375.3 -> 12.8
